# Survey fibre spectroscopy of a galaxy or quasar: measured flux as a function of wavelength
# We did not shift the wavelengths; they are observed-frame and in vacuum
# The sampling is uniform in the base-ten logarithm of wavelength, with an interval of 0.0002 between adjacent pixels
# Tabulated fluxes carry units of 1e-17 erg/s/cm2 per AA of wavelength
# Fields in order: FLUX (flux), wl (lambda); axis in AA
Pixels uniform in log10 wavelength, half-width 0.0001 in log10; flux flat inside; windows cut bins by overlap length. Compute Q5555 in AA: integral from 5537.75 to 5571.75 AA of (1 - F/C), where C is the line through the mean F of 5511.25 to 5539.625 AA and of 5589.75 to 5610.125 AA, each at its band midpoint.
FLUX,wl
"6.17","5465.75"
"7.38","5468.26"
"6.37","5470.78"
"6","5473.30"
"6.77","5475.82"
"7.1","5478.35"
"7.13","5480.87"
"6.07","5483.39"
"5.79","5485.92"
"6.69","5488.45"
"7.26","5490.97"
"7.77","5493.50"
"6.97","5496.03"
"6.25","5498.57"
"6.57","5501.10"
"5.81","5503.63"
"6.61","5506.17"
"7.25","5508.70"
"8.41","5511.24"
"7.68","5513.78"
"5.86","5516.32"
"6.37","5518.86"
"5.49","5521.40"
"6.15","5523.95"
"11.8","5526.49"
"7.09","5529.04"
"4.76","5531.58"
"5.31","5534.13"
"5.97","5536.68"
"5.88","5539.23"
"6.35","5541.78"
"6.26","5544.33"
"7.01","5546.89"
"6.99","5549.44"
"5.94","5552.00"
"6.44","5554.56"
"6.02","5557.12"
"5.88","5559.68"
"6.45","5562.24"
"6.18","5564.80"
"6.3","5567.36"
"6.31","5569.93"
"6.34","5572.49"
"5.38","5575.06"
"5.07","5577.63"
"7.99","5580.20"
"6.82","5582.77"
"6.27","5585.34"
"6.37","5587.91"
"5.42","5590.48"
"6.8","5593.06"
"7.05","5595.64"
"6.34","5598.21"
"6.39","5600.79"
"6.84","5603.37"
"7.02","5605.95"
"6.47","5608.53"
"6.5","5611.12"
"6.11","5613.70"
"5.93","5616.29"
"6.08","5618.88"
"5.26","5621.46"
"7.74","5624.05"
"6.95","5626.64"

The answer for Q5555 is 1.7 AA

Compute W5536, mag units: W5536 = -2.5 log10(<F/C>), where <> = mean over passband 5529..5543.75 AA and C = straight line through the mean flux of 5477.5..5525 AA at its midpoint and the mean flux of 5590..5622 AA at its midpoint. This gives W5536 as 0.14 mag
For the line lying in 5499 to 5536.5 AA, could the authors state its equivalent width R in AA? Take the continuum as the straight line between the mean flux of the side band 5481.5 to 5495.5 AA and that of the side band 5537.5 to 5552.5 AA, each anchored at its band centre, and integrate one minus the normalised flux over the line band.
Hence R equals -1.0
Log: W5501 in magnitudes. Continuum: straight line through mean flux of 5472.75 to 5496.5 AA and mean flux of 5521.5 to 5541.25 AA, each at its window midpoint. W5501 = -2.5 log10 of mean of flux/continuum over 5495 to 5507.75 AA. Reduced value 0.04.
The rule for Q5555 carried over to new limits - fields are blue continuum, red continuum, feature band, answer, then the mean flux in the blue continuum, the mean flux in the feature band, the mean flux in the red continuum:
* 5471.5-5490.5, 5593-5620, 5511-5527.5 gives -1.9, 6.54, 7.26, 6.49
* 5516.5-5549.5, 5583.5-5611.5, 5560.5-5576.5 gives 0.9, 6.53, 6.14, 6.5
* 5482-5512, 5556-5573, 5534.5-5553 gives 0.2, 6.76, 6.3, 6.21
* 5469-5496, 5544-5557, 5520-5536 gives -0.4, 6.72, 6.73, 6.5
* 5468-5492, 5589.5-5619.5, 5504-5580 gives 0.5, 6.62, 6.48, 6.43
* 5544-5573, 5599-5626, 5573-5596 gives 0.3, 6.35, 6.32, 6.44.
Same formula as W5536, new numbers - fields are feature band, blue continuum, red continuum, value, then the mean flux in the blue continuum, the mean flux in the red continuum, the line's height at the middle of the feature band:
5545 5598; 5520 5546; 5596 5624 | 0.02 mag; 6.51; 6.38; 6.45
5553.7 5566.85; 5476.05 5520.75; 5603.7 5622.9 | 0.05 mag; 6.78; 6.24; 6.49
